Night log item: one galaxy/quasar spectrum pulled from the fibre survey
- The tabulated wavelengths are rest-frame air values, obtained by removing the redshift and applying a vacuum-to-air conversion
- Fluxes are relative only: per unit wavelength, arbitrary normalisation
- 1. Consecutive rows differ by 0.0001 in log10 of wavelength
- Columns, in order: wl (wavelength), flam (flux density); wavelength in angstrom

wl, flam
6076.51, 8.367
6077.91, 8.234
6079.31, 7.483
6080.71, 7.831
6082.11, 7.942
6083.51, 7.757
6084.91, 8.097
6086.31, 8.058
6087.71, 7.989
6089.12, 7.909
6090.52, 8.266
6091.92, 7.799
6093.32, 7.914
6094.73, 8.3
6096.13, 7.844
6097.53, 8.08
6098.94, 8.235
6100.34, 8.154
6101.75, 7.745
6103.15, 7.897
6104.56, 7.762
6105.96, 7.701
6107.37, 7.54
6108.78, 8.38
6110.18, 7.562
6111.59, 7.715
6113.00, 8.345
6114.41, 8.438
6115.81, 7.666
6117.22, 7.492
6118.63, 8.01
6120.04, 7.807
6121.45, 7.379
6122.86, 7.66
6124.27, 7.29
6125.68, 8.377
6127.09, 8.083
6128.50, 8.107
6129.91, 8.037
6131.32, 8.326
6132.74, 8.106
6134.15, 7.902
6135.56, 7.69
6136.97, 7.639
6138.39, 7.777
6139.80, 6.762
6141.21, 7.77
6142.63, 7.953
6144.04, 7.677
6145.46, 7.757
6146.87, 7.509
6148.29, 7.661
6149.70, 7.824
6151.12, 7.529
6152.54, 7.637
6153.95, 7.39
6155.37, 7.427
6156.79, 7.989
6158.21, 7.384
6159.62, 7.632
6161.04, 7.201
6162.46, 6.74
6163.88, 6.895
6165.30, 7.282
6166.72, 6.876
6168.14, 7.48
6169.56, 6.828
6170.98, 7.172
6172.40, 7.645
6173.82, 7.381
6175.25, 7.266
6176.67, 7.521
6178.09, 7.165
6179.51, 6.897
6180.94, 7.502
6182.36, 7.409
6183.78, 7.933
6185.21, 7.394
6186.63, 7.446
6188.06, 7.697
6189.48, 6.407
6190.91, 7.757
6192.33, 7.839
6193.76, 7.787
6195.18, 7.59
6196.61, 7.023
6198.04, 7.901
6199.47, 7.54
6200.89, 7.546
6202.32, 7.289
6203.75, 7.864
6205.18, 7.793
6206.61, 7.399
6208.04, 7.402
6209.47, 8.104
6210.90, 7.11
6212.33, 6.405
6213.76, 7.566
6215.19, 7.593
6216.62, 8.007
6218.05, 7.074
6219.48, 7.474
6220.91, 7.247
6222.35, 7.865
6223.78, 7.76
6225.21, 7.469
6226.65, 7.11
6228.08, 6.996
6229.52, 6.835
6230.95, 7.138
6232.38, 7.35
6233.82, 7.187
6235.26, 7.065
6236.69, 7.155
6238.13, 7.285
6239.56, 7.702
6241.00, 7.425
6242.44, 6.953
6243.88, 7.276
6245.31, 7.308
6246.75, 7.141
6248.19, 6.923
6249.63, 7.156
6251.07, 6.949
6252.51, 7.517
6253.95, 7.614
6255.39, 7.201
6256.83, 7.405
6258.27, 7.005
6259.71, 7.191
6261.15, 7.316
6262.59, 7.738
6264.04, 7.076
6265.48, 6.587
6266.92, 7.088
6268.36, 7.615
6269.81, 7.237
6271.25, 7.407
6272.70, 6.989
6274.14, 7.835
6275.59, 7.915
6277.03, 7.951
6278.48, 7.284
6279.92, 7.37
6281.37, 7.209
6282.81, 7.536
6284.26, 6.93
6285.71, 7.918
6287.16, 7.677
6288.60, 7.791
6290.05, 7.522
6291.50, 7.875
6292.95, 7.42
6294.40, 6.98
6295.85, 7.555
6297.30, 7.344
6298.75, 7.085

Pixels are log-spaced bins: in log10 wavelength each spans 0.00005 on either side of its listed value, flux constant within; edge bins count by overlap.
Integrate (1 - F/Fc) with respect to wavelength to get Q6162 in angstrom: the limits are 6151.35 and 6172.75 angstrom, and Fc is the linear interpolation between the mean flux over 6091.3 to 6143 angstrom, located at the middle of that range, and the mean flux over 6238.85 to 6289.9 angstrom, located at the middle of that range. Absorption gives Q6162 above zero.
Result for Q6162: 1.1 angstrom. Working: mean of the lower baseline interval 7.87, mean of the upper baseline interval 7.35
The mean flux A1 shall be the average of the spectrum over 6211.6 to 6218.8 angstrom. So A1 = 7.34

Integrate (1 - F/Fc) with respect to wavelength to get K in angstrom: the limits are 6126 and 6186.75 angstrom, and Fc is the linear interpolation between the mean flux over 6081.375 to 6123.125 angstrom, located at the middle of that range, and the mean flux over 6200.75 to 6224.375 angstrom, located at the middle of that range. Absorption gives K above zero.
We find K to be 1.4 angstrom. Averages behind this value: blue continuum 7.92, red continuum 7.5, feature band 7.53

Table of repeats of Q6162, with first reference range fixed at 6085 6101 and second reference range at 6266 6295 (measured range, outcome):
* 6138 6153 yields 0.5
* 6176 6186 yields 0.5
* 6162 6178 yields 1.3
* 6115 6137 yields 0.3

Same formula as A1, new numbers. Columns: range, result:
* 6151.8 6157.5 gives 7.61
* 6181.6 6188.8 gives 7.58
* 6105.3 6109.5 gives 7.87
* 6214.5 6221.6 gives 7.49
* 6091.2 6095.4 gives 8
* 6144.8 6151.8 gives 7.66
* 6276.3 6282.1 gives 7.47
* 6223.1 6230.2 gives 7.23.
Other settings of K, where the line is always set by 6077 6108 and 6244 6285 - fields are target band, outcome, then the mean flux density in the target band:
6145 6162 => 0.3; 7.57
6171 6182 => 0.4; 7.33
